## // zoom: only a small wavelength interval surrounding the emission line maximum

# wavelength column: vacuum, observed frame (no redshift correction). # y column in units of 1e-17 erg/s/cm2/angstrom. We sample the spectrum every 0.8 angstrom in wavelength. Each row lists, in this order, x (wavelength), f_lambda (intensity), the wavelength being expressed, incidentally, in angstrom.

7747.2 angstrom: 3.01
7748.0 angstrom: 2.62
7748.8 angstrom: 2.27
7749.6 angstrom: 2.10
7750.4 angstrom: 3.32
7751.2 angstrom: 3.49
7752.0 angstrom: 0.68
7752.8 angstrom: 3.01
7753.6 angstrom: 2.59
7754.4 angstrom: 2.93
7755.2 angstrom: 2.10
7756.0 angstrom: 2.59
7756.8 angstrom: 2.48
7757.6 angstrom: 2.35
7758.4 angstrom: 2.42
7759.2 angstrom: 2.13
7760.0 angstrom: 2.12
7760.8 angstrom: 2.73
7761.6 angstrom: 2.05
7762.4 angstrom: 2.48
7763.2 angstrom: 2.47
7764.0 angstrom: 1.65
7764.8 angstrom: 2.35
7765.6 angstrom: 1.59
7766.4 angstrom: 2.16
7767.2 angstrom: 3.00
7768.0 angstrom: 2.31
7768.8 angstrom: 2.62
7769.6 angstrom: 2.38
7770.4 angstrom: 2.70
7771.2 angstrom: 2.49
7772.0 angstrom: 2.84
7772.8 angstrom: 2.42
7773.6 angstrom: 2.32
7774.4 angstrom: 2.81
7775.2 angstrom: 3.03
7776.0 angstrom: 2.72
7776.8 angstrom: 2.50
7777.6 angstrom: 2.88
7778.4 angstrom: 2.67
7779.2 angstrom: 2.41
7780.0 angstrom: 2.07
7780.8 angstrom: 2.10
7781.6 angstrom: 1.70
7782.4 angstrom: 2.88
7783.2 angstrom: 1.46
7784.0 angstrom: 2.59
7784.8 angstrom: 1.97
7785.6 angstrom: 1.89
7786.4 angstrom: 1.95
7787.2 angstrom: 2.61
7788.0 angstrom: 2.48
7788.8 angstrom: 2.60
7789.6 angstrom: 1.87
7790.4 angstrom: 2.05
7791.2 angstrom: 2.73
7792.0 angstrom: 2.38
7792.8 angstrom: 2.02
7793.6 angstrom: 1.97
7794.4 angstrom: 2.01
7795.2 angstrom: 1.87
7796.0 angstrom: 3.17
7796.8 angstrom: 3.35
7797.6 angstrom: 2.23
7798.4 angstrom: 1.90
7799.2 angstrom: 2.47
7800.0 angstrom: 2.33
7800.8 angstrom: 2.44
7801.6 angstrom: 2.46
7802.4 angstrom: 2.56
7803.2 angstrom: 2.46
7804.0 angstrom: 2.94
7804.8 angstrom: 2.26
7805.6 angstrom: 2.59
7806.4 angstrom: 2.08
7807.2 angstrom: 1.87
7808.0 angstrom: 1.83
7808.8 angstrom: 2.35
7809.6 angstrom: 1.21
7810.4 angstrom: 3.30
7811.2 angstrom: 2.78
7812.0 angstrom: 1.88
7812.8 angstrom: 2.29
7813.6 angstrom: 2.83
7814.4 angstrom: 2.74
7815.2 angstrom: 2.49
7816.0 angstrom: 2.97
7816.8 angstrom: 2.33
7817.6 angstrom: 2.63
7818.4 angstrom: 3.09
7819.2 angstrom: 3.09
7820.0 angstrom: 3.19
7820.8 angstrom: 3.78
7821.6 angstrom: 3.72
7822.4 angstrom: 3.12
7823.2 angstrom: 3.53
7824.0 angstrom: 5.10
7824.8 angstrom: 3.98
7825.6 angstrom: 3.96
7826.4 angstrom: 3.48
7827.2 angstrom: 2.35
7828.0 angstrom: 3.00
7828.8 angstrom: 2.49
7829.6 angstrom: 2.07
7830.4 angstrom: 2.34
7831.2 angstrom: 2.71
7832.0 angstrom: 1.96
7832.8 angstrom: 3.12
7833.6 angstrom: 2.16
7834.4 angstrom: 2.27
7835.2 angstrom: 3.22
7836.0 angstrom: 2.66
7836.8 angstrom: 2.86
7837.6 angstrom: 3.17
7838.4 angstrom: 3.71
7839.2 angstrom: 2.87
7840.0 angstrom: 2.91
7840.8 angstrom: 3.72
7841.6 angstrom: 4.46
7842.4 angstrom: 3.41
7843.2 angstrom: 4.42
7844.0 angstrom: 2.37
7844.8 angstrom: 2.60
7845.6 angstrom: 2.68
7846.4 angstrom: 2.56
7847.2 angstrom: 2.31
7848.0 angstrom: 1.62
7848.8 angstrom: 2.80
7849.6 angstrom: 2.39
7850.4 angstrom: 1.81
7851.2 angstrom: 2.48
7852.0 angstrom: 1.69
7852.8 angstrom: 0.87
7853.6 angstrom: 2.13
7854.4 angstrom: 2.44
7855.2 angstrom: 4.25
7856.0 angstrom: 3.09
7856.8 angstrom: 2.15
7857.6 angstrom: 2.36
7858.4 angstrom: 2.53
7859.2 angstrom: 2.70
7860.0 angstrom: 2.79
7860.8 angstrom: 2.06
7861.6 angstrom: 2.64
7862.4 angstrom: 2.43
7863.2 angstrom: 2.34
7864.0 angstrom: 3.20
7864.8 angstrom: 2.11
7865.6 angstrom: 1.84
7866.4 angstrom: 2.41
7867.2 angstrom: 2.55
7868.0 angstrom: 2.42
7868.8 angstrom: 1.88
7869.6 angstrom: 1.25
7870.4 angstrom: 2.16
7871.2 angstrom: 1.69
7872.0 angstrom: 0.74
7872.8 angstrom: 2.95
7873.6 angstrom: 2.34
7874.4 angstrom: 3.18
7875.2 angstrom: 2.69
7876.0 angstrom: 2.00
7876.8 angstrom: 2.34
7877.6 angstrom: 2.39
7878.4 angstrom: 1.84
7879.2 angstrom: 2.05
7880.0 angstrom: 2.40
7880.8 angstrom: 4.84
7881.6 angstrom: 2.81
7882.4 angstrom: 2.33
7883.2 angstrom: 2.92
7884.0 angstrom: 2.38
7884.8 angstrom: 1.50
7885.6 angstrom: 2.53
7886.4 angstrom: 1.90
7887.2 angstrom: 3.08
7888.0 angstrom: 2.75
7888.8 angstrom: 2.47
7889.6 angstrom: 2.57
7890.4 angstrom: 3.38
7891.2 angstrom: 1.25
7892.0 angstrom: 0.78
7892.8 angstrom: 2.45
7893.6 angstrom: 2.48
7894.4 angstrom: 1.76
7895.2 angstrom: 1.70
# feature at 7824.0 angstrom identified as [S II]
